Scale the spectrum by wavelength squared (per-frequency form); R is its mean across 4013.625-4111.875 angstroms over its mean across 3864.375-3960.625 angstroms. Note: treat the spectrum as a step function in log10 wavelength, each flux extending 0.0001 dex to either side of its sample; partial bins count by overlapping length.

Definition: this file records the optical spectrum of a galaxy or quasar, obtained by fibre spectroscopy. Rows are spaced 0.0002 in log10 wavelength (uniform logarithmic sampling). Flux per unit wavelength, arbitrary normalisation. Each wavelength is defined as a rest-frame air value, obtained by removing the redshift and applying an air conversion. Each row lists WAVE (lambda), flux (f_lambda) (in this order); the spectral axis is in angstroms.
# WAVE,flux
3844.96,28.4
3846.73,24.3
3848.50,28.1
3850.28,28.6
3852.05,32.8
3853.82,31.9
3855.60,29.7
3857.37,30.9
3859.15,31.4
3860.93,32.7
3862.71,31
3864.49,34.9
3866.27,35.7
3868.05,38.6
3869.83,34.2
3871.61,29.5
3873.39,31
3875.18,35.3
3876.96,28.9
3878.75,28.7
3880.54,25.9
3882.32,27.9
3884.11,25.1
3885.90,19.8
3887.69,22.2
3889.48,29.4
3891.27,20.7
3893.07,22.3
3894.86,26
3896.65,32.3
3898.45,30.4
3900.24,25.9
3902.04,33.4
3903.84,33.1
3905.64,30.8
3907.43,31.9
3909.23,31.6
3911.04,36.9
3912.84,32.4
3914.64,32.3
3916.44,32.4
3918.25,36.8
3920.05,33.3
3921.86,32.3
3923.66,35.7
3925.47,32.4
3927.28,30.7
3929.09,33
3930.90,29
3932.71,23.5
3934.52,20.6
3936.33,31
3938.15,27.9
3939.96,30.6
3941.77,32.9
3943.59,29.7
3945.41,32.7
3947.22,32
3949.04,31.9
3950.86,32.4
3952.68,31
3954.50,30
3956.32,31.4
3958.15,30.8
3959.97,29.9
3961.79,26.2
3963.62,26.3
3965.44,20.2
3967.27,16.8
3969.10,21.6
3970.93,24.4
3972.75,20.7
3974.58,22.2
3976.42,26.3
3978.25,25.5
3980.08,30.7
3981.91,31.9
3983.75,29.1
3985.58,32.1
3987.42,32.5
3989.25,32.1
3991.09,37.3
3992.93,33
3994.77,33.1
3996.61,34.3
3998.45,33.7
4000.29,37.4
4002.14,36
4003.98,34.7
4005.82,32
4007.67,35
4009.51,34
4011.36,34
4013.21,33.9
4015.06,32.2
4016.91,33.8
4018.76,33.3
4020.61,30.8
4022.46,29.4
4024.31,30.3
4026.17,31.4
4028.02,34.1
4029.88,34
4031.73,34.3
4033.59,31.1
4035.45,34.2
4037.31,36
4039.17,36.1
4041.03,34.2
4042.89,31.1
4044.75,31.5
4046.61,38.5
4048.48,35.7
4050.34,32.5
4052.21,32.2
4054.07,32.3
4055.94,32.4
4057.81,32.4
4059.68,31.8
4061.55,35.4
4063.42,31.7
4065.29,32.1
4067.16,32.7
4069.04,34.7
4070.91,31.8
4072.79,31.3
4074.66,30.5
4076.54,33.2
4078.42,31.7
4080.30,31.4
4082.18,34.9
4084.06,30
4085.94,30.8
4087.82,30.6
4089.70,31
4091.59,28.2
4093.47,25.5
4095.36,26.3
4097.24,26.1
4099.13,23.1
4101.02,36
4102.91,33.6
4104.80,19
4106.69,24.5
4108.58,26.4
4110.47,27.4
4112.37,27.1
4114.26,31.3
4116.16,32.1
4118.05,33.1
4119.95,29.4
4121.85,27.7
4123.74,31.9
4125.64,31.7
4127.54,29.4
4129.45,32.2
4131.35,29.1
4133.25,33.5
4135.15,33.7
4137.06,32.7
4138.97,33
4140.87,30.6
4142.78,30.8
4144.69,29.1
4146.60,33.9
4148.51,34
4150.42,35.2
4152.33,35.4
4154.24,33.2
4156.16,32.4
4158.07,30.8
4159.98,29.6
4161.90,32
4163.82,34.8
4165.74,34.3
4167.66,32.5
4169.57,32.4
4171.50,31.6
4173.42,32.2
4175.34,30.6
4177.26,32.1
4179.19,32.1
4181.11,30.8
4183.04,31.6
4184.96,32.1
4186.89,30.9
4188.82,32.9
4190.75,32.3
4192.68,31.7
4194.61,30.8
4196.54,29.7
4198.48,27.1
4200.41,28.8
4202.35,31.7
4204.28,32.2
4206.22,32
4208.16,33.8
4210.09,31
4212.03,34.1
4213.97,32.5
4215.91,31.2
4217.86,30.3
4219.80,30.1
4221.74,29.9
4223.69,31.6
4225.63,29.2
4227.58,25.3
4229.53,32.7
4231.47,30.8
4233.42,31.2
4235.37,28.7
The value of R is 1.12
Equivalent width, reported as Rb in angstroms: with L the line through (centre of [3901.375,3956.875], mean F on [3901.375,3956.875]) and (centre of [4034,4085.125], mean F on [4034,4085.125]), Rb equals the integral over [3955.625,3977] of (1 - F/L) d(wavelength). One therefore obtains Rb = 4.9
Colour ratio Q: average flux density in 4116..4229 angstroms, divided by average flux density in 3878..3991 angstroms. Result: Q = 1.09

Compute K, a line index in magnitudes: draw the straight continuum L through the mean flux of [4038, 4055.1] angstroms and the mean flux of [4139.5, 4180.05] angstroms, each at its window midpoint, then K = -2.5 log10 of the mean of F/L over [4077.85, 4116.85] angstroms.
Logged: 0.152 mag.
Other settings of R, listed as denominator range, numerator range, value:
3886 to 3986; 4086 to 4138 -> 1.11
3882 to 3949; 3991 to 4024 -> 1.18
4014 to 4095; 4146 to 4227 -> 1.05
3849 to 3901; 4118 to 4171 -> 1.25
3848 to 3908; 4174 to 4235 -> 1.23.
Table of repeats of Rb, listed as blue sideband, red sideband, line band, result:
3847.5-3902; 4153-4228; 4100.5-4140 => 1.06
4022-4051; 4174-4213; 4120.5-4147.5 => 0.72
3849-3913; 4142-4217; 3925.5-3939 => 0.95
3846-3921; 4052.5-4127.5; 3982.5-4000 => -1.65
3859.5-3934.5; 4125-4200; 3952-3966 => 1.07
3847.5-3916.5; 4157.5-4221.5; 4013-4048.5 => -2.75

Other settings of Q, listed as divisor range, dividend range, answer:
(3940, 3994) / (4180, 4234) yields 1.08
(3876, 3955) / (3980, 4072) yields 1.12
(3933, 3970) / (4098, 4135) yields 1.04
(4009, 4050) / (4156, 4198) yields 0.95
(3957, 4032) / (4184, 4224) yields 1.02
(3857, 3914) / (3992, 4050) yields 1.12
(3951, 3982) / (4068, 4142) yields 1.15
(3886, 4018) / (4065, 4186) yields 1.03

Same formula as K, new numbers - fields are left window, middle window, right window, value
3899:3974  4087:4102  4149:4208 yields 0.10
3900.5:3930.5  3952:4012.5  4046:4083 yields 0.10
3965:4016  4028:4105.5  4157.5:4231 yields -0.04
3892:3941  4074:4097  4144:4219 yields 0.04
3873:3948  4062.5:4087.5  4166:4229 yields -0.05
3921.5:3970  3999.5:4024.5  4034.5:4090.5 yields -0.08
